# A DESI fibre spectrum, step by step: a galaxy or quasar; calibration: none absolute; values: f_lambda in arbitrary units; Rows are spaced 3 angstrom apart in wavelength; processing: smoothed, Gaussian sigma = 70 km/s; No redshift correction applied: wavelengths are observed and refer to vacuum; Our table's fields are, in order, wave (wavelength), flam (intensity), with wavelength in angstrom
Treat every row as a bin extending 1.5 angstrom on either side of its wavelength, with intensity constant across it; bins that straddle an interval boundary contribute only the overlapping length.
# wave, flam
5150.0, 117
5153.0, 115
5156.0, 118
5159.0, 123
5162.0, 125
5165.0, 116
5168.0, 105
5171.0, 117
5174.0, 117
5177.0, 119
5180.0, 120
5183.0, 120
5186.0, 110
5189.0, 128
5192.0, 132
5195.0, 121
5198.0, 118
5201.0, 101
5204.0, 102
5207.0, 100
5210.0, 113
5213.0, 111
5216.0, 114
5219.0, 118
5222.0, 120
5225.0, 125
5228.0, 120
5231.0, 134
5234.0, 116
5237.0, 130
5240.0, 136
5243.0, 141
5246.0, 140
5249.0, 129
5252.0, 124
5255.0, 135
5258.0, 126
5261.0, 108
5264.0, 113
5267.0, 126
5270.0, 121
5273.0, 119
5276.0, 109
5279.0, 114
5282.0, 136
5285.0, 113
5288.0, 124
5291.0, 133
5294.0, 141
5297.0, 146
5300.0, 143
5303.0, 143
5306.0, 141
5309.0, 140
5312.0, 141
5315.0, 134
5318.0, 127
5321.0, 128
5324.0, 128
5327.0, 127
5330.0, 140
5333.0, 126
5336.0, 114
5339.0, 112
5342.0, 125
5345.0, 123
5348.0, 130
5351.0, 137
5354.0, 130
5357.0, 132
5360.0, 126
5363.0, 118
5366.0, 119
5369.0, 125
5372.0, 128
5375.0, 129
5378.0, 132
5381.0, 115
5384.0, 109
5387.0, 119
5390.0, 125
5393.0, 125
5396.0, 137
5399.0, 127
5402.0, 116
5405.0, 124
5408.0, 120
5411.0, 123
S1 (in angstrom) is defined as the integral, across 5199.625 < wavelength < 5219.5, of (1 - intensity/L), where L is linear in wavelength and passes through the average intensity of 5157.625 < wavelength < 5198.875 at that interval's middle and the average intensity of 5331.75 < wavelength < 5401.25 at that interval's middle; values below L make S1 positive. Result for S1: 2.0 angstrom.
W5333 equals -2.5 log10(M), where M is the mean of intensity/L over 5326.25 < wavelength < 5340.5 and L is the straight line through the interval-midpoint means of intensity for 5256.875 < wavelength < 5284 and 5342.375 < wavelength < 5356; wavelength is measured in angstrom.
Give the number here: 0.03 mag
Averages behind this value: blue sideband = 119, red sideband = 130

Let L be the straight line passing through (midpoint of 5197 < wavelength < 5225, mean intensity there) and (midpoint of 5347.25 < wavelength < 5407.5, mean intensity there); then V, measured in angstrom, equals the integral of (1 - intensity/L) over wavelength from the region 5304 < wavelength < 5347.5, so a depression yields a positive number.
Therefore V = -3.0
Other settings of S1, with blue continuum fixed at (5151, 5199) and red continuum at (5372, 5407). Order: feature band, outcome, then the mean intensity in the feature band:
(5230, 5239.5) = -0.55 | 127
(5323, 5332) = -0.68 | 132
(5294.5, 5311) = -2.81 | 142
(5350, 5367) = -0.55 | 127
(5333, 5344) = 0.36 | 118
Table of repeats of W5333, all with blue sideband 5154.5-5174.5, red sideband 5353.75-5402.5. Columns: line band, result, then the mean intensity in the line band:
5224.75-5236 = -0.04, 124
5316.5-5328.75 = -0.05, 128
